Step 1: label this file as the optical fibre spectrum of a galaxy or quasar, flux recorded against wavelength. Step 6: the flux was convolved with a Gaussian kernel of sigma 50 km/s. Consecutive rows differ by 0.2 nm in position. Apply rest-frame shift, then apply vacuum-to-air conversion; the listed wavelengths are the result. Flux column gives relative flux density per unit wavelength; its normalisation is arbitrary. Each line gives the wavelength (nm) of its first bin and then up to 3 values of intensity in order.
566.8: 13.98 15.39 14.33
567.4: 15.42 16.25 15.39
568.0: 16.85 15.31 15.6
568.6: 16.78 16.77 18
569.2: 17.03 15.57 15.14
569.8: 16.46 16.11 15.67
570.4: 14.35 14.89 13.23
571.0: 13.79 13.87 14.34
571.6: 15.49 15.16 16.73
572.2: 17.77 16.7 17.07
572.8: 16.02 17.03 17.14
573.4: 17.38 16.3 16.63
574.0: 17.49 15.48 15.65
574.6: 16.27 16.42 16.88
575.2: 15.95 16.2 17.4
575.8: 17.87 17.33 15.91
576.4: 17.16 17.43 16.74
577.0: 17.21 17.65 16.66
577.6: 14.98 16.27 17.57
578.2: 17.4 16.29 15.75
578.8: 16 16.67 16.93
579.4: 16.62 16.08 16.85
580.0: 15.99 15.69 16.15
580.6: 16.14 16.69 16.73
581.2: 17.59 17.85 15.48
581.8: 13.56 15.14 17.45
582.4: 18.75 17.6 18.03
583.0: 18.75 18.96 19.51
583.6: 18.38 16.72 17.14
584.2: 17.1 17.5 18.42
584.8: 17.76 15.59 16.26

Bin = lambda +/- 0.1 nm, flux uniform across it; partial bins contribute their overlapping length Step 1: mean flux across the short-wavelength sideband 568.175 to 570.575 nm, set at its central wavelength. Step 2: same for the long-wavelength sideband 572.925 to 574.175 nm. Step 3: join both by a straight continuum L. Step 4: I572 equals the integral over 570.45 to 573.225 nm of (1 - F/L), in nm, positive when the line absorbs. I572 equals 0.16 nm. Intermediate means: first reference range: 16.1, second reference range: 16.9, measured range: 15.6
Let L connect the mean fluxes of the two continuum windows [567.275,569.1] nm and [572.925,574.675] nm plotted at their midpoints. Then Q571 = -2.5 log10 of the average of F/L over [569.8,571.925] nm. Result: 0.11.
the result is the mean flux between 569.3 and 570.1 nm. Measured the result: 15.8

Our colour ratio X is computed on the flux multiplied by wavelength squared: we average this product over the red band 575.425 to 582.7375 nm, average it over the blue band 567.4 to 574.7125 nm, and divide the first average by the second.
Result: 1.1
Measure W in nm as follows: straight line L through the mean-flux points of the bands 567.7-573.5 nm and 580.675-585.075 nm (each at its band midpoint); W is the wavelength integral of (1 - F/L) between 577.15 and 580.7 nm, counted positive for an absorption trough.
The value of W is 0.09 nm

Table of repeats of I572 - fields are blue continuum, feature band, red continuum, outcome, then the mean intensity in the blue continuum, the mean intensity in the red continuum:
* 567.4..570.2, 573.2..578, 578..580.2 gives -0.09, 16.2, 16.5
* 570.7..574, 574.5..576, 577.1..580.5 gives -0.05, 16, 16.4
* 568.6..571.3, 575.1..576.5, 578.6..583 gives -0.06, 15.5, 16.6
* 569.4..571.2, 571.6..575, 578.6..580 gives -0.25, 14.9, 16.4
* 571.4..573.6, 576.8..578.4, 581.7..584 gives 0.02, 16.5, 17.5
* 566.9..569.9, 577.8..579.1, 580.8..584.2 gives 0.03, 16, 17.3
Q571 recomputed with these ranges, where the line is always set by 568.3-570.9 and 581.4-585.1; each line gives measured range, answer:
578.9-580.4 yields 0.04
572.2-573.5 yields -0.05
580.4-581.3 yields 0.02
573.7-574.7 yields 0.00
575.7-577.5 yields -0.03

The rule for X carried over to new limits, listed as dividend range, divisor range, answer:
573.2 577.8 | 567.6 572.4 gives 1.08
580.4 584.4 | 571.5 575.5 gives 1.08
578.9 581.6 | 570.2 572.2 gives 1.15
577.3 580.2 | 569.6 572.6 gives 1.10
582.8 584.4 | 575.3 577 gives 1.09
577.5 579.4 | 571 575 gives 1.03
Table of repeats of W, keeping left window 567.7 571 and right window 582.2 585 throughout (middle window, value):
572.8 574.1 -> -0.04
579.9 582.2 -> 0.18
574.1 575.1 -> 0.03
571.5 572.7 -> -0.02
